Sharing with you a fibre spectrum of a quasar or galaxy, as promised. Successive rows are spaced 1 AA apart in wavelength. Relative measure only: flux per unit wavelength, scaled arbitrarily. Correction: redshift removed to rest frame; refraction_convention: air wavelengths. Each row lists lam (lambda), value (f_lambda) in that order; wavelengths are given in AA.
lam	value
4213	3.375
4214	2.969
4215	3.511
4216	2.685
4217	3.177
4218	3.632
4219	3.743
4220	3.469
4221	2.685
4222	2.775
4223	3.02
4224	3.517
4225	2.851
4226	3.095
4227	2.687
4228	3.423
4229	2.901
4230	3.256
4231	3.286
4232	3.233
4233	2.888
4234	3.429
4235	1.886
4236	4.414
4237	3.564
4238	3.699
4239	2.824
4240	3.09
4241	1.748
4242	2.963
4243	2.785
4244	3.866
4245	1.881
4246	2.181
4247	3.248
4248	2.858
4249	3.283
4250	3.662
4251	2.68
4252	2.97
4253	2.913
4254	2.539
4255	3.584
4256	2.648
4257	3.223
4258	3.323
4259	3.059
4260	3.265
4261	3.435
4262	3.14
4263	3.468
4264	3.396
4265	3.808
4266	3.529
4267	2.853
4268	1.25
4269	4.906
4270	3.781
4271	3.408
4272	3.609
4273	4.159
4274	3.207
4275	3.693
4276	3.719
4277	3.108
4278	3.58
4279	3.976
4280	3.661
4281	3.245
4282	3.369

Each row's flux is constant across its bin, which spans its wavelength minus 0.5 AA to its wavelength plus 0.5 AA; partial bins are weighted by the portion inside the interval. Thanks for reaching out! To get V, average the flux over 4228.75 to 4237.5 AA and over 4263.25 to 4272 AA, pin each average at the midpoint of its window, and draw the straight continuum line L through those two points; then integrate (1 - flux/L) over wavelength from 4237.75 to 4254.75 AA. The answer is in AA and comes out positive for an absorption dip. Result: 2.0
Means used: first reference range 3.22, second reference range 3.38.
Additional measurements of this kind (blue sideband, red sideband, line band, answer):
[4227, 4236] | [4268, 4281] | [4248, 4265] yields 1.1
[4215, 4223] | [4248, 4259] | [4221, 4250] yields 0.9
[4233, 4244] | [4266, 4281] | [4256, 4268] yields 0.5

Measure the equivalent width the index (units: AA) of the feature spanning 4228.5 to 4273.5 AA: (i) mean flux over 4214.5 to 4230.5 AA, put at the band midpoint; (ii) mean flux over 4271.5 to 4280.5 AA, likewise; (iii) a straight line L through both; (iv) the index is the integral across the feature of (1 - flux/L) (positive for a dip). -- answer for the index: 3.4 AA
